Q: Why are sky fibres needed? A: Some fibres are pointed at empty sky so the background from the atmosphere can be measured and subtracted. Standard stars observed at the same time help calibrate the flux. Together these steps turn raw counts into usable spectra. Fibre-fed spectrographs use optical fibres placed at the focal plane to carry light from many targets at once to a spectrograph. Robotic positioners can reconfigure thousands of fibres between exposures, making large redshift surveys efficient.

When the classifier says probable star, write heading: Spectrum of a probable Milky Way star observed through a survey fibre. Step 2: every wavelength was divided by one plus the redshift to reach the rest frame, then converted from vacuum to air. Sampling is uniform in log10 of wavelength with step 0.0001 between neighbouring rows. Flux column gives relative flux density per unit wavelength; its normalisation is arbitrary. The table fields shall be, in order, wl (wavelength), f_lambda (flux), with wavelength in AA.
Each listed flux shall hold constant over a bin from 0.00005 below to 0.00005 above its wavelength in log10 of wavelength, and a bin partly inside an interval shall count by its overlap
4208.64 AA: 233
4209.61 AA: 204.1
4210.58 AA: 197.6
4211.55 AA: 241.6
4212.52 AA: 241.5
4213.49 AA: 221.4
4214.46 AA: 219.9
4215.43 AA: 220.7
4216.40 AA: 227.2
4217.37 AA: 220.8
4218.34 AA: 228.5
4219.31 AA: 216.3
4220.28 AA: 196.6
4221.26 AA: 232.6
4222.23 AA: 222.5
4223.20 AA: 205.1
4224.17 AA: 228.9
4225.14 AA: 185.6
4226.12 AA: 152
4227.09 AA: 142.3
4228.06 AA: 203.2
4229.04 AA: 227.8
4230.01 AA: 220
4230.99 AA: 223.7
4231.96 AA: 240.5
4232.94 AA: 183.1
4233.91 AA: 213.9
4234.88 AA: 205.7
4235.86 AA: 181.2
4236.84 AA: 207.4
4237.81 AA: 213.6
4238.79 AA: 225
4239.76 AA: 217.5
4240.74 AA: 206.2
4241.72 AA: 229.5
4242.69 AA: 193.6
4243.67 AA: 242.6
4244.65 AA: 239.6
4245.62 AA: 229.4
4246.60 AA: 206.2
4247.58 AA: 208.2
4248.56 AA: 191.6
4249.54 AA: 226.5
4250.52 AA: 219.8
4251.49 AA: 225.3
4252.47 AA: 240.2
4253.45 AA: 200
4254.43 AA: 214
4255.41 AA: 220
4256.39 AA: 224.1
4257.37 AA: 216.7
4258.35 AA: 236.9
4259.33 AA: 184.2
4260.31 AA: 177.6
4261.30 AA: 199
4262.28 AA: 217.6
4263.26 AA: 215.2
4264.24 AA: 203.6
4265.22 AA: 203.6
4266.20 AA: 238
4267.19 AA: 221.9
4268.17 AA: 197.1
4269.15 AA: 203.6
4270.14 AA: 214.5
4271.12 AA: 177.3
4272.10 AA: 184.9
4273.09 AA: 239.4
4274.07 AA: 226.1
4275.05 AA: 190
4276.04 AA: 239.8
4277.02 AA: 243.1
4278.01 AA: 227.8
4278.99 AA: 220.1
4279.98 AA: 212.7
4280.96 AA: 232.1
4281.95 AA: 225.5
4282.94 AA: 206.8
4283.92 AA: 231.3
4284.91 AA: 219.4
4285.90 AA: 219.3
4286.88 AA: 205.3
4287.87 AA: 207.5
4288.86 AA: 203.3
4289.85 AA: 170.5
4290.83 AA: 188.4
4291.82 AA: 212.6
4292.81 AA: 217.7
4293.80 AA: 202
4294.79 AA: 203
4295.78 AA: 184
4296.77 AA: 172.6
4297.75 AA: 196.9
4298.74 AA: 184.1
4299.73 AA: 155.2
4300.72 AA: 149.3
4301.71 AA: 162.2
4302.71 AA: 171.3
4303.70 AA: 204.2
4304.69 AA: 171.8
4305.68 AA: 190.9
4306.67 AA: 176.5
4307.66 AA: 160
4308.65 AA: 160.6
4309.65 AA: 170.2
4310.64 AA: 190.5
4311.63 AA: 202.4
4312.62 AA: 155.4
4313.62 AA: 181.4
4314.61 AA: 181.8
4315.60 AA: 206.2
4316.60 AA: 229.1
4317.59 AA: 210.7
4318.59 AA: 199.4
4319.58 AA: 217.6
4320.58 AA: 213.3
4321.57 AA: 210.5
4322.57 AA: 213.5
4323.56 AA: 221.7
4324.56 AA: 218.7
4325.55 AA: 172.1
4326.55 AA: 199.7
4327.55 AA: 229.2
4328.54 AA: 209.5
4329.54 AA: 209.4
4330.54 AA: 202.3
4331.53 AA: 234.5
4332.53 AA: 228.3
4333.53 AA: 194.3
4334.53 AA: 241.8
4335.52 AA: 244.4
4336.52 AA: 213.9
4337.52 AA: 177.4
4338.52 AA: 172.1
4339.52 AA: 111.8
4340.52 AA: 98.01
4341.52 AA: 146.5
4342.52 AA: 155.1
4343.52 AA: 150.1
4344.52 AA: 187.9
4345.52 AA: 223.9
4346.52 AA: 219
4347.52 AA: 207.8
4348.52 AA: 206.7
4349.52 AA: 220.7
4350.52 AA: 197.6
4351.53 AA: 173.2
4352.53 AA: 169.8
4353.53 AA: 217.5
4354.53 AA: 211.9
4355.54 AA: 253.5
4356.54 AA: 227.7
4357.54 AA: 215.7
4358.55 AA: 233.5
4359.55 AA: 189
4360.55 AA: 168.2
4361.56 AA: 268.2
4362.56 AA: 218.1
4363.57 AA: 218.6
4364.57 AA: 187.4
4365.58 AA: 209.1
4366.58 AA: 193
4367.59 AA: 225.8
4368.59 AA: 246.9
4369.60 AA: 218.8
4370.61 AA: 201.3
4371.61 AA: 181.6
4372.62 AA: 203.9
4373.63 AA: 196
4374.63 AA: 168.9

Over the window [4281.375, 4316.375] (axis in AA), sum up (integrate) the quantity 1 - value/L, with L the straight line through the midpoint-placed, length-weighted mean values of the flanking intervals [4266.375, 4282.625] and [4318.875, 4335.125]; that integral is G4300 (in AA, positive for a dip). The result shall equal 4.1 AA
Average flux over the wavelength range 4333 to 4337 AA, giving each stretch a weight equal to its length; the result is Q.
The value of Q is 224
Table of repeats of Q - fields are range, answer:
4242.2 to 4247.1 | 222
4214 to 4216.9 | 223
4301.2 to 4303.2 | 166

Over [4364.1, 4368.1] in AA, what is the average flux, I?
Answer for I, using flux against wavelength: 204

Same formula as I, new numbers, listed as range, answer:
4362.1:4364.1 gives 218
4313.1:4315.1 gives 181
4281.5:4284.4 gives 221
